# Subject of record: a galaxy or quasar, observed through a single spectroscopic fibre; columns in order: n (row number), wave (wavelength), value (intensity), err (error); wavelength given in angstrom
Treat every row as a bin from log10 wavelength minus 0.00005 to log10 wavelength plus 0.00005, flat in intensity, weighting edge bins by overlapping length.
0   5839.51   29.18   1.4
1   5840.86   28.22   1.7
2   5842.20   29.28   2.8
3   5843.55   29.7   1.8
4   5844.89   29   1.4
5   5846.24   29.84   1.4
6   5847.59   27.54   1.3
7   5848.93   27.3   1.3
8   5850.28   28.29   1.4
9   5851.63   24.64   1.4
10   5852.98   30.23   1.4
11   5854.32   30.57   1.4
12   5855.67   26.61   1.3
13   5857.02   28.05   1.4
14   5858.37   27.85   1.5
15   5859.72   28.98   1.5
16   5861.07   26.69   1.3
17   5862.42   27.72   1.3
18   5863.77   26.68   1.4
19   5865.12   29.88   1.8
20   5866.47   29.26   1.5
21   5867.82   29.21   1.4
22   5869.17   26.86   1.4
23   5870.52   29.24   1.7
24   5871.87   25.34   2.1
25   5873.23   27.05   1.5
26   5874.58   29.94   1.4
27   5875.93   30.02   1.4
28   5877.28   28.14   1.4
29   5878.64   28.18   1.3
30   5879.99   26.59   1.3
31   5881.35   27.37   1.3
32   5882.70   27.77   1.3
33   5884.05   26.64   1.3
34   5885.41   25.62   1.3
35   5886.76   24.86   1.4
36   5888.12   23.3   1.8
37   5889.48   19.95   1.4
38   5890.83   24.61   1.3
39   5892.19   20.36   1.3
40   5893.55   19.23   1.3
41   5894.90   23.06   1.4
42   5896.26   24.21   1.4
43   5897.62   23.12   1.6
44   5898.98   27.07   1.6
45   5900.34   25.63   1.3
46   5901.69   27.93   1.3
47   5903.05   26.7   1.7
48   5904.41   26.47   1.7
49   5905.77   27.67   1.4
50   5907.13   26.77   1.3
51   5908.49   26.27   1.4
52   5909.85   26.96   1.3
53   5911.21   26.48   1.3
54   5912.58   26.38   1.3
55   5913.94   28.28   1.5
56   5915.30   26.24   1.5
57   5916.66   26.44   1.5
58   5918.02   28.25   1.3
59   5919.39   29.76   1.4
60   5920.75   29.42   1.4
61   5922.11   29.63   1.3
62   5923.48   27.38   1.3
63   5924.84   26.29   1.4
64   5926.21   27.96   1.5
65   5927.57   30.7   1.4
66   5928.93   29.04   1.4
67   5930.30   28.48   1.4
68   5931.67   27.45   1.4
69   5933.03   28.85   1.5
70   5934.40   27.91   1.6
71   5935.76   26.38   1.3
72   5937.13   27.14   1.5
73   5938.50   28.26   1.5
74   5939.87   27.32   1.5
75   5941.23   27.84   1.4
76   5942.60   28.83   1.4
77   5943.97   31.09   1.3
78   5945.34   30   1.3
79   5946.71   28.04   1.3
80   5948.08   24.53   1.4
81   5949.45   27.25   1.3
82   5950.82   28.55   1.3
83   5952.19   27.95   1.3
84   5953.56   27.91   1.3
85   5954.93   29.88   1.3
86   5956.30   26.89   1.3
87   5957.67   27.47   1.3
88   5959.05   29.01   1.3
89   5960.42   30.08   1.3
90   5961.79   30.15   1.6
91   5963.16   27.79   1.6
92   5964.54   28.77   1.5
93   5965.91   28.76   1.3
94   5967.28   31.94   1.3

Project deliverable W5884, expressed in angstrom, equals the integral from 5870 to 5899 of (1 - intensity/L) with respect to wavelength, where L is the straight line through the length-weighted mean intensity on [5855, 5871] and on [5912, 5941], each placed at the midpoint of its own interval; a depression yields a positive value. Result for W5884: 2.7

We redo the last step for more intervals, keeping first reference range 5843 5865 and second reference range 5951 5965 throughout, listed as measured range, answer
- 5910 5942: 0.6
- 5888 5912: 3.0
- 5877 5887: 0.5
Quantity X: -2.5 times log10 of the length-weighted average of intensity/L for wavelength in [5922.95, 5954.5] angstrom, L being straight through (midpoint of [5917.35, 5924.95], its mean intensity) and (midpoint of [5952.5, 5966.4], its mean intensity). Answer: 0.021 mag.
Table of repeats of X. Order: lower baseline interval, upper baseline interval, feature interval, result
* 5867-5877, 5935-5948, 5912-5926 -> 0.014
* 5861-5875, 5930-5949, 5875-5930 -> 0.062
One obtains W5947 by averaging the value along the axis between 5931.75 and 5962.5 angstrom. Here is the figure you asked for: 28.2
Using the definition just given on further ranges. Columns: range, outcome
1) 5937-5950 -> 28.1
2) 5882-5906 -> 24.6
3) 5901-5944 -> 27.8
